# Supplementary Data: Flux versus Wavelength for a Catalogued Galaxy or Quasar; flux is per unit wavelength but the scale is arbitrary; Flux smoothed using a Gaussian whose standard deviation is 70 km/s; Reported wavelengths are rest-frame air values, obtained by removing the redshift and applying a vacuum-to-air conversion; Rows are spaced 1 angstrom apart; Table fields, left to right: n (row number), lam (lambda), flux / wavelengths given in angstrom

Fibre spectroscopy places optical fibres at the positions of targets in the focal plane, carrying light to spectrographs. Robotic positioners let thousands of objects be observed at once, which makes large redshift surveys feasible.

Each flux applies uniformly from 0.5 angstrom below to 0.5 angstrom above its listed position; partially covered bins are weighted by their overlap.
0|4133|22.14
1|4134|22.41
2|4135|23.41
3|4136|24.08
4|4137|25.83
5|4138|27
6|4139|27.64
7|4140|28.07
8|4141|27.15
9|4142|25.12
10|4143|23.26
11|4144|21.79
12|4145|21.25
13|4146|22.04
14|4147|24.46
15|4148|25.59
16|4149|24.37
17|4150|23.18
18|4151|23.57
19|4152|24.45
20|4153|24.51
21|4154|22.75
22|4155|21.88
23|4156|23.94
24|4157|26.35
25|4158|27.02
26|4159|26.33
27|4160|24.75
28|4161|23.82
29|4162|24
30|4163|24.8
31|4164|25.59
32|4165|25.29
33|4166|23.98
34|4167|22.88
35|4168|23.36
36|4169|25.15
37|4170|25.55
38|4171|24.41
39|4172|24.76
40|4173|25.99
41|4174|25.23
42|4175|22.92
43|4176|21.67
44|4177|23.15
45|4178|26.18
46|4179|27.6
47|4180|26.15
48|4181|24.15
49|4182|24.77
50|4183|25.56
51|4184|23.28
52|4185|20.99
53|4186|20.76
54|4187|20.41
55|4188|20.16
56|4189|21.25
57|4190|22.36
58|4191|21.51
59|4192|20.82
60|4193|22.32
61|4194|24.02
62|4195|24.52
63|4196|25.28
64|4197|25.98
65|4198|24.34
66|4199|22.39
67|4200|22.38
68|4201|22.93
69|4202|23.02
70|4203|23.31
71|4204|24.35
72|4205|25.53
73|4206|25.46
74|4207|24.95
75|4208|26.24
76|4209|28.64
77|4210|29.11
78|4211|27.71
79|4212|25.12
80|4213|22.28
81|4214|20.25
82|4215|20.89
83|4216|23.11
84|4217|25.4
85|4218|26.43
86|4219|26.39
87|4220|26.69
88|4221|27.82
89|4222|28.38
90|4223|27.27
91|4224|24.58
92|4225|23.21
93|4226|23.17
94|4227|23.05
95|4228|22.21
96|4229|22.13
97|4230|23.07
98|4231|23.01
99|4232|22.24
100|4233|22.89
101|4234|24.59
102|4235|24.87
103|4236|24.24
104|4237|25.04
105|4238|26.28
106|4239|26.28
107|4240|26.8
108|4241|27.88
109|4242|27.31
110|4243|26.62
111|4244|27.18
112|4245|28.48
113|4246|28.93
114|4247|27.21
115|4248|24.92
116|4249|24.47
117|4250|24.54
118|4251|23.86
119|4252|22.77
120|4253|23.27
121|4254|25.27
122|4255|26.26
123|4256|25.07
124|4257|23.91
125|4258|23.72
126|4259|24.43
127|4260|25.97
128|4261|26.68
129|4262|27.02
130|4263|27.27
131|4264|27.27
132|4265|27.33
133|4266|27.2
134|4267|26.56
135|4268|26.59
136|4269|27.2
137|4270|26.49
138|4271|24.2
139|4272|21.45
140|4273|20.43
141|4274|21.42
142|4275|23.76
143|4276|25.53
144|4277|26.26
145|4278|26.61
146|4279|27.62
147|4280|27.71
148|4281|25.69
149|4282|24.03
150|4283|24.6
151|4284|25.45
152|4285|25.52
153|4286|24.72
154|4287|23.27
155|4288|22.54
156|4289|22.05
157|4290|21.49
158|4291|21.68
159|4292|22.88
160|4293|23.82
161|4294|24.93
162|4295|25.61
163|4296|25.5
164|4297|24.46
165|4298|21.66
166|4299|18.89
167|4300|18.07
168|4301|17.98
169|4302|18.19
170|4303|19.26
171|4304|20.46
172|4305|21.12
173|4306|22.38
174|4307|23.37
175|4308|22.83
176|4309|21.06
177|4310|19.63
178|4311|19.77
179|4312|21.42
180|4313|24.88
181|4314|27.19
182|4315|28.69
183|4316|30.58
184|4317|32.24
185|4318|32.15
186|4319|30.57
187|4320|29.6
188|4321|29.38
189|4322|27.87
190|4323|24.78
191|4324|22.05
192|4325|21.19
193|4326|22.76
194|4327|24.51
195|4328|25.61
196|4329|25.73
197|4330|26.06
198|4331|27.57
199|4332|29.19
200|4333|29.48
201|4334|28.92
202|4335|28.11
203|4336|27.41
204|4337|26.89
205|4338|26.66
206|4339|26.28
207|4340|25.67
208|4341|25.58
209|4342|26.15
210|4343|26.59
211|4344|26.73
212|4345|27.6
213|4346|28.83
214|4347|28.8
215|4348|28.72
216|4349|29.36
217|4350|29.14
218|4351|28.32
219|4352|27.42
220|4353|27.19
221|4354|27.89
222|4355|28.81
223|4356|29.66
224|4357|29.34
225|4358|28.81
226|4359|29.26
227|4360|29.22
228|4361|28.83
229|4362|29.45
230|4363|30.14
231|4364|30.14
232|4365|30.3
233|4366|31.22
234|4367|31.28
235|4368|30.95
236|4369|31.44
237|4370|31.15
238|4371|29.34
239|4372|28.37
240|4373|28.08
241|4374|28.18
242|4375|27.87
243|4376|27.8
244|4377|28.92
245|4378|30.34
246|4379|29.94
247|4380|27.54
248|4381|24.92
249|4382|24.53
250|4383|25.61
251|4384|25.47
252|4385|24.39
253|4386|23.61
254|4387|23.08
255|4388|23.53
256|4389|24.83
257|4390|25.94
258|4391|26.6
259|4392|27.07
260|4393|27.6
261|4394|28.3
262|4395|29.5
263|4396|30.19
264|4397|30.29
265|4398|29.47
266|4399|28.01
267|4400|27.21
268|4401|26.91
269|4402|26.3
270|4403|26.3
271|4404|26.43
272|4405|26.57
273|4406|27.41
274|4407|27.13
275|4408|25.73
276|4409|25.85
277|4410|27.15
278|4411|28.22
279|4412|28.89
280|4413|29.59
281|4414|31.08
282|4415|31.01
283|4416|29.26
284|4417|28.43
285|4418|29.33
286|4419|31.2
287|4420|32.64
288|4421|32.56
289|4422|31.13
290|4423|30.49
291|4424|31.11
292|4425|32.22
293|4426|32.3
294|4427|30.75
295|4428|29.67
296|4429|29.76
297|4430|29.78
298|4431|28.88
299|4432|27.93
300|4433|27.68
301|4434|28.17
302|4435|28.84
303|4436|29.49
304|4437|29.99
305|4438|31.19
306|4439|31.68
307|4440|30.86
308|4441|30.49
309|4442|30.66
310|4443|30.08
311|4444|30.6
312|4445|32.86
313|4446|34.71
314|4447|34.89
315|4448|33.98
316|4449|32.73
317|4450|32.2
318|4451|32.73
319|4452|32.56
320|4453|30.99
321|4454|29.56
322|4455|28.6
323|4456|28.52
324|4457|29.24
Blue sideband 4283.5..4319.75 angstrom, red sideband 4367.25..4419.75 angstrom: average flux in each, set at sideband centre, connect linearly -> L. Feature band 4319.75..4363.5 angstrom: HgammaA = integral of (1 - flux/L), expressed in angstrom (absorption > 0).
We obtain -3.5 angstrom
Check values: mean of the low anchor 23.6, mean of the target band 27.4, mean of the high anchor 27.8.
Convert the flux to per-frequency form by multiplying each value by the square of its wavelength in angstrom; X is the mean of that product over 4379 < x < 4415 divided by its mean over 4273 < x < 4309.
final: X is 1.2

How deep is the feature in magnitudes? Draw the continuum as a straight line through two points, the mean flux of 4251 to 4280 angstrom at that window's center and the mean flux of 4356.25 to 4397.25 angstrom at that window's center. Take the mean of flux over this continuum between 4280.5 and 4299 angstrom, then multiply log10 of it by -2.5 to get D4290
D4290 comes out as 0.09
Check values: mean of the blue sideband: 25.3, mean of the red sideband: 28.1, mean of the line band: 23.7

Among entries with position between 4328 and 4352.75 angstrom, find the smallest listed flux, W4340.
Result 25.58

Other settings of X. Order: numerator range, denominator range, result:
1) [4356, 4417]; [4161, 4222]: 1.27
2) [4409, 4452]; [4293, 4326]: 1.35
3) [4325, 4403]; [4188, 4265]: 1.19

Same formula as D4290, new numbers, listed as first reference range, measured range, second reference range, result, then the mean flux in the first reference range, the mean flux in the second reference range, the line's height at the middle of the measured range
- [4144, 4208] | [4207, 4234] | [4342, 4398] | 0.01 mag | 23.9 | 28.1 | 24.9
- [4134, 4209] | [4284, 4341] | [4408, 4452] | 0.13 mag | 24.1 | 30.5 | 27.6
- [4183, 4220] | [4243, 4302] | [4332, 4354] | 0.05 mag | 23.8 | 27.7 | 25.7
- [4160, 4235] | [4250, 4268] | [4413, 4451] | 0.02 mag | 24.1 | 30.8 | 25.9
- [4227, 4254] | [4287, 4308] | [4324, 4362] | 0.20 mag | 25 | 27.4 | 26.3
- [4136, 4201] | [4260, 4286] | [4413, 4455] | 0.05 mag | 24.1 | 30.8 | 26.7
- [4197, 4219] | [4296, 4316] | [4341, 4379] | 0.24 mag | 24.5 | 28.9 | 27.4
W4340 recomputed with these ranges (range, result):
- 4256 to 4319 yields 17.98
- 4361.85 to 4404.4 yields 23.08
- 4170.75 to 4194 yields 20.16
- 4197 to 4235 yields 20.25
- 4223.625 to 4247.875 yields 22.13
